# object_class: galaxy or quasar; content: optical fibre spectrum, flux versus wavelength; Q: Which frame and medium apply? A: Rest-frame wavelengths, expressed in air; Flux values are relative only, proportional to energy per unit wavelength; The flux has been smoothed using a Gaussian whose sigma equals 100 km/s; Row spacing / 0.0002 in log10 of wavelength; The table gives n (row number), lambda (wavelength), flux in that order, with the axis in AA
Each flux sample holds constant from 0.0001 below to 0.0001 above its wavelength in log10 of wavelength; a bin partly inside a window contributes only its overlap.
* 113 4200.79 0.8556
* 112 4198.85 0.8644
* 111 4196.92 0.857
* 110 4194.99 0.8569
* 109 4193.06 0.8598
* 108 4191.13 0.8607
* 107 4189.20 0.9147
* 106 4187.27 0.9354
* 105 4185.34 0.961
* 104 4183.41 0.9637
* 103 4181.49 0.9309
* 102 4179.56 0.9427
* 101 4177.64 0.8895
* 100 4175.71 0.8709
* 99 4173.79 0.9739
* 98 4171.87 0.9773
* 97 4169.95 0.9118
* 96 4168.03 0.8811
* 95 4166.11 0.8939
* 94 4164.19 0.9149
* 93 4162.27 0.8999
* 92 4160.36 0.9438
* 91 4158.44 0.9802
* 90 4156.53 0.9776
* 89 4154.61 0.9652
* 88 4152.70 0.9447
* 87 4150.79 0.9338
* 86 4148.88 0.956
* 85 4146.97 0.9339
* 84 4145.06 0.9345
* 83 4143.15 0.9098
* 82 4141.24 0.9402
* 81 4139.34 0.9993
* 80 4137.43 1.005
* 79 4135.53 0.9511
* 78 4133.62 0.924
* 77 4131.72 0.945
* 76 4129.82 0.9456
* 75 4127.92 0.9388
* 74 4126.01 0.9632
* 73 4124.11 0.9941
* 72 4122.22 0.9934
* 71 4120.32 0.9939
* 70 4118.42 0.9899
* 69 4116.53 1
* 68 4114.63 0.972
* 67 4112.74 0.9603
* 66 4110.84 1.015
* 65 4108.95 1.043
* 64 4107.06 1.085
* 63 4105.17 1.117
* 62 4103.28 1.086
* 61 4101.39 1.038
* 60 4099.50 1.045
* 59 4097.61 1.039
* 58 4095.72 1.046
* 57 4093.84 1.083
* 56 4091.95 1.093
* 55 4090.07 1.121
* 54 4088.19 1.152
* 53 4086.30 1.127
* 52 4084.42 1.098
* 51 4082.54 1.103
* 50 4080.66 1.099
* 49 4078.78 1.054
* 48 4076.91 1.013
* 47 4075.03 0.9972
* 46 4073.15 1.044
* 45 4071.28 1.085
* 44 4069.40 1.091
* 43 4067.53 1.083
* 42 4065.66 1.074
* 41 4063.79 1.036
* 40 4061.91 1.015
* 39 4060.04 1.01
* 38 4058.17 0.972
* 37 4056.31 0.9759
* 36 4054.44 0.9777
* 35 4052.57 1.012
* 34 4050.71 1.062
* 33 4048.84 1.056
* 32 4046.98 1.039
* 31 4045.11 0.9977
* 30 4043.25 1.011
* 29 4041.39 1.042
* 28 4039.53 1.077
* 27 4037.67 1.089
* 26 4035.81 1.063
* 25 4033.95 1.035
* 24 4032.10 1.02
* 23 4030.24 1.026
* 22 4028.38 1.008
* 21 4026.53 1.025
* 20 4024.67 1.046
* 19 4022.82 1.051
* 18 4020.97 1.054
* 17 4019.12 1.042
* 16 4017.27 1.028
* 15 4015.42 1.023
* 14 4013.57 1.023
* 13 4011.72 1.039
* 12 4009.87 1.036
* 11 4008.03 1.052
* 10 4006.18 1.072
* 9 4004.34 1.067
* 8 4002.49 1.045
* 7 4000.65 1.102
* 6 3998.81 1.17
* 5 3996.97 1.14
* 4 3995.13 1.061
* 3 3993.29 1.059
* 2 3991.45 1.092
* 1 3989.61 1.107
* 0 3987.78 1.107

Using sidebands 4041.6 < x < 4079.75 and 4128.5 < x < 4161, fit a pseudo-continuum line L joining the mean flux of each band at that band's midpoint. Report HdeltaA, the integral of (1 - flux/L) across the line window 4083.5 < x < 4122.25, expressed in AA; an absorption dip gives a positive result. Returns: -2.4 AA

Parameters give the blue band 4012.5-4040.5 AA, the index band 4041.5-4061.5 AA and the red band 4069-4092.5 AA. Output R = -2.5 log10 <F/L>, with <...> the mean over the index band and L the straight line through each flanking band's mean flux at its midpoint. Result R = 0.05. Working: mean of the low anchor 1.04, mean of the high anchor 1.08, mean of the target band 1.01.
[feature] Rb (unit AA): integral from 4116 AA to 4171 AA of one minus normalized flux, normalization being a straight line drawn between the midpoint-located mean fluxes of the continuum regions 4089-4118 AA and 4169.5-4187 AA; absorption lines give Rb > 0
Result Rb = 2.1 AA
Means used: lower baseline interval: 1.05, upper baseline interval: 0.936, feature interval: 0.95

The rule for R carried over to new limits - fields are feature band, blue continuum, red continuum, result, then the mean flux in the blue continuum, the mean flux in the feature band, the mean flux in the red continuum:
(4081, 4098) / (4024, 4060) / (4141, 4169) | -0.11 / 1.03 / 1.1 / 0.934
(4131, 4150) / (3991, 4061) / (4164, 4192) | 0.00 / 1.04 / 0.95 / 0.922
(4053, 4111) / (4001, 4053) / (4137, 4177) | -0.06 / 1.04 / 1.06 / 0.939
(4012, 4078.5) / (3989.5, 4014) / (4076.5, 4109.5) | 0.05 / 1.08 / 1.03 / 1.08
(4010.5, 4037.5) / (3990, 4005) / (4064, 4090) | 0.05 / 1.09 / 1.04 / 1.08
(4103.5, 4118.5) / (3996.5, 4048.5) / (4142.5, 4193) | -0.06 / 1.05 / 1.03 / 0.93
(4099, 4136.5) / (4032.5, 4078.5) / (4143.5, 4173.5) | -0.03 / 1.04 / 0.999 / 0.937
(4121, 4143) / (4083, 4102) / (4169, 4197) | 0.05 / 1.09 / 0.962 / 0.916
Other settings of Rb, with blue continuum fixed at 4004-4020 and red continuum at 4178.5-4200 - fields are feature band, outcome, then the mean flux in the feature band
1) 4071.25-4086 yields -1.09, 1.06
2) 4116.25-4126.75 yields -0.36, 0.99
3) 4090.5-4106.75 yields -1.61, 1.07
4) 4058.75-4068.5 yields -0.39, 1.04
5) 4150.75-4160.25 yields -0.32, 0.961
